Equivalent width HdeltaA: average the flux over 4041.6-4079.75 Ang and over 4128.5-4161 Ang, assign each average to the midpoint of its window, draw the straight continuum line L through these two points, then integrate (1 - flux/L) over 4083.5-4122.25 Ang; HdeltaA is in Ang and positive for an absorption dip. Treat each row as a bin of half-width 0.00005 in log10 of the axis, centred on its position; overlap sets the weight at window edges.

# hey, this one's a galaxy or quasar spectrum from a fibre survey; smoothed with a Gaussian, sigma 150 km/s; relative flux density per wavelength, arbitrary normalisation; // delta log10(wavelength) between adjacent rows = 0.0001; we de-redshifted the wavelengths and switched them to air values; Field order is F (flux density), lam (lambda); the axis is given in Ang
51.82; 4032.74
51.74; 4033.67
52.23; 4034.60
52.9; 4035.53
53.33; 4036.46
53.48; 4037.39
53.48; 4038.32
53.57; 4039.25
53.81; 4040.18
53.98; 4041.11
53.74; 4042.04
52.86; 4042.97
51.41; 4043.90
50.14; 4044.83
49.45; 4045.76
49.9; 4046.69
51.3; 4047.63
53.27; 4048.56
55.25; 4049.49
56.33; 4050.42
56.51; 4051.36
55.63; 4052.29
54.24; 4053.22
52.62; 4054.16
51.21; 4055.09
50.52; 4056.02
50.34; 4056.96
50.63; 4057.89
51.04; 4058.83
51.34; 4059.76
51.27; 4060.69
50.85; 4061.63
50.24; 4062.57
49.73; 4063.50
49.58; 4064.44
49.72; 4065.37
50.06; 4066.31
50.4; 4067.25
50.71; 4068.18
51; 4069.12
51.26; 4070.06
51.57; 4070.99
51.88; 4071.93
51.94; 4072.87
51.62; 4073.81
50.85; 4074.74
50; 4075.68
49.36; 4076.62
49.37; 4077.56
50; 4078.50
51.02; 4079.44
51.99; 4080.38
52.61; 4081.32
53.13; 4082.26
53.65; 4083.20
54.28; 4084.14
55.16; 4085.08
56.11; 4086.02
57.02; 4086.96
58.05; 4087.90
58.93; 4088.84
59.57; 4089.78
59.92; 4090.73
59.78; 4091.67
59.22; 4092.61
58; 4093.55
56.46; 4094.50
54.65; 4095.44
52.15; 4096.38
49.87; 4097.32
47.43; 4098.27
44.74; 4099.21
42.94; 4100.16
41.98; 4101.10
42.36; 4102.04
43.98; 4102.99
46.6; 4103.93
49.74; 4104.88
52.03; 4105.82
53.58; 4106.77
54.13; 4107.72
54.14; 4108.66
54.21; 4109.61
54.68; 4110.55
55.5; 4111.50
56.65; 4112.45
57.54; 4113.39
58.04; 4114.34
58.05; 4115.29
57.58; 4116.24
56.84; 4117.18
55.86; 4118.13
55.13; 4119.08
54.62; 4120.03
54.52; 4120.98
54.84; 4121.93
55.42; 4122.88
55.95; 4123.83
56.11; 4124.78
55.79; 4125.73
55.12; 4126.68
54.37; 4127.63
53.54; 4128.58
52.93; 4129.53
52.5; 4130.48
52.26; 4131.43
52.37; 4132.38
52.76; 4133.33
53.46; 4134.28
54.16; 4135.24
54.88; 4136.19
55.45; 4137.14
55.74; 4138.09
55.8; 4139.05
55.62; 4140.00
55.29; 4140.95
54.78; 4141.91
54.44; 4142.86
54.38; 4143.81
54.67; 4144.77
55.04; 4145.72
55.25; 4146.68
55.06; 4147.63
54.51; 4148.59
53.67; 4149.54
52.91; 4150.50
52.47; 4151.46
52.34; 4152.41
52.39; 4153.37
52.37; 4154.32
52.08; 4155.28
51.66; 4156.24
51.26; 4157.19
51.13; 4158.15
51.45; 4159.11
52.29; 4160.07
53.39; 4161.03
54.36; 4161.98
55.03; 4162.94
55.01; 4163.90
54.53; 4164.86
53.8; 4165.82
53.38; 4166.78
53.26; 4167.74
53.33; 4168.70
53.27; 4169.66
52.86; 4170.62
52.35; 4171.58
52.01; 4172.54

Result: -0.97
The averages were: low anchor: 51.5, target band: 53.8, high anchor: 53.6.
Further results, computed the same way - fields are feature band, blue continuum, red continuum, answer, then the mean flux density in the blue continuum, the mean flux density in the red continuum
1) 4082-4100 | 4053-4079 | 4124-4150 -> -1.0 Ang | 50.8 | 54.5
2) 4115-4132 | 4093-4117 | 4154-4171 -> -0.9 Ang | 52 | 53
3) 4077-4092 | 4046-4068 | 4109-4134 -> -0.5 Ang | 51.8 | 55.1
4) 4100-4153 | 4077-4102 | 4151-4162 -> -1.1 Ang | 53.2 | 52.2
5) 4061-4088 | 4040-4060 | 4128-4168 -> 0.5 Ang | 52.5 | 53.7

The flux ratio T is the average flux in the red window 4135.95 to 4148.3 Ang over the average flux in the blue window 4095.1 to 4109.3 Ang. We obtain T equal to 1.1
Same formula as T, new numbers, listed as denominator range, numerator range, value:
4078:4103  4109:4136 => 1.04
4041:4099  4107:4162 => 1.03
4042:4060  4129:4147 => 1.04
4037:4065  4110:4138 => 1.05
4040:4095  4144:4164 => 1.01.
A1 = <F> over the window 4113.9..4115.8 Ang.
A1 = 57.9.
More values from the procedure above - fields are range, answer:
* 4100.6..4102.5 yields 42.4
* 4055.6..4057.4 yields 50.3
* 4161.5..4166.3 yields 54.6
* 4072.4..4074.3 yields 51.9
